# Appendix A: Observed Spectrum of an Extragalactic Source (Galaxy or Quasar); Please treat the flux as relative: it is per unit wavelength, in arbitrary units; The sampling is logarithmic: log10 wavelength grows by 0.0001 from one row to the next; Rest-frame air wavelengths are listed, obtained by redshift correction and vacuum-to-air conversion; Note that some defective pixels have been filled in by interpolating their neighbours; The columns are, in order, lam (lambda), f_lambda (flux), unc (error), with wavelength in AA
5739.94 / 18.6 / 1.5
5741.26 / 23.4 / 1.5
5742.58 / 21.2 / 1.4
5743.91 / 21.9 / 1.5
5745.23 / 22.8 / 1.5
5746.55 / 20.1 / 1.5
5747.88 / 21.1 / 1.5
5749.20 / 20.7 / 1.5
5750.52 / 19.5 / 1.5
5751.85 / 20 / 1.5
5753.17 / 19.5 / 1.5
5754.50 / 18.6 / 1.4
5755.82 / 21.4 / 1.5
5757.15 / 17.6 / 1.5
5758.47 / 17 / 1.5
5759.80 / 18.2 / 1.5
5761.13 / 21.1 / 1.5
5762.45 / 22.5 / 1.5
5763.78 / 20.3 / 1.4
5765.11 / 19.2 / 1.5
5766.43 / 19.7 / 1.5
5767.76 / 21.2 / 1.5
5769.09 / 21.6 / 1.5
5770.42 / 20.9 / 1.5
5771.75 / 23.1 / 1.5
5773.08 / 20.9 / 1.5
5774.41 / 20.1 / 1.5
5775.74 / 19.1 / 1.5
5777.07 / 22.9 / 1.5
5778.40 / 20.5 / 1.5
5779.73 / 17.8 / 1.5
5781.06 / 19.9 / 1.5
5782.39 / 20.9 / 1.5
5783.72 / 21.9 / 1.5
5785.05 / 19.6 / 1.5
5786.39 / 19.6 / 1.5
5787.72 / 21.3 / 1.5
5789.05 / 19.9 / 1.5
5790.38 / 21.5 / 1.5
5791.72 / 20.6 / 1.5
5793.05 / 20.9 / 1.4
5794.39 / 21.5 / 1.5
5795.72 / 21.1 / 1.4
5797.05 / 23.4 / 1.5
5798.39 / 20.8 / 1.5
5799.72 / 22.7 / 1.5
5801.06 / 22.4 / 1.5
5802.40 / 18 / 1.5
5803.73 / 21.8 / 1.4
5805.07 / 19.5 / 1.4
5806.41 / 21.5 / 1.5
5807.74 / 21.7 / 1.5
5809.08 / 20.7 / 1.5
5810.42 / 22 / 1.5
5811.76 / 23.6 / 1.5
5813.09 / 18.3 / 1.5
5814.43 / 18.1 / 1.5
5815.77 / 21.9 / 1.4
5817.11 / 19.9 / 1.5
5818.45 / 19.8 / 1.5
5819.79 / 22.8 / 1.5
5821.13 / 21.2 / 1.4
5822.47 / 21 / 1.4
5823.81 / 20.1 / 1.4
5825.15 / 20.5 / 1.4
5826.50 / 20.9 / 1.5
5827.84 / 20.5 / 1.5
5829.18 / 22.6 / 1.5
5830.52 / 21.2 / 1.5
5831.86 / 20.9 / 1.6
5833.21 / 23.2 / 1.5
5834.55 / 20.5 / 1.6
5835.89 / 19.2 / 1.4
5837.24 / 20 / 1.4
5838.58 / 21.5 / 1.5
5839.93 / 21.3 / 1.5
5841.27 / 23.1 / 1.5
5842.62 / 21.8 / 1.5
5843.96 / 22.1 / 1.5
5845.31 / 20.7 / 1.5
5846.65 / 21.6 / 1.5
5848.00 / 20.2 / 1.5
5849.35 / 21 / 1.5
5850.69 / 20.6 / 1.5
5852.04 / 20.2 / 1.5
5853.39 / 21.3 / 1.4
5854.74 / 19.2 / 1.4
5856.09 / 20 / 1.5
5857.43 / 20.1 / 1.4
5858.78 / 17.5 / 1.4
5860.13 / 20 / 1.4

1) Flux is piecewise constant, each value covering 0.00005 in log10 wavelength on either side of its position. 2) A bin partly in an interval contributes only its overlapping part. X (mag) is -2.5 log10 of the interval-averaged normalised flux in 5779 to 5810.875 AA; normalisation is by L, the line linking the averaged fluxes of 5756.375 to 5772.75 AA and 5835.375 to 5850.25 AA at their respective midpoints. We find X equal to -0.02 mag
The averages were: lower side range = 20.2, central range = 20.9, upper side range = 21.1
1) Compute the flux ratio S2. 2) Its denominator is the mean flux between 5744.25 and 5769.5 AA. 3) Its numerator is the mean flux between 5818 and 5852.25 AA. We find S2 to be 1.05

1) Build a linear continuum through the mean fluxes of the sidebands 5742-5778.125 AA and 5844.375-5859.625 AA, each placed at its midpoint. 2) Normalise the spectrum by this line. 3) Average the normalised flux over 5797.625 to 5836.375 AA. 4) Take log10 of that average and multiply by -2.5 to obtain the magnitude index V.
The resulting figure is -0.03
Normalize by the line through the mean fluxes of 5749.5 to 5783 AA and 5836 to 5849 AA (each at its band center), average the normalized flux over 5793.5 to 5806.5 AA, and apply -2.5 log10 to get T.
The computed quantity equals -0.032 mag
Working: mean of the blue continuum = 20.1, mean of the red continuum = 21.3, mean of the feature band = 21.2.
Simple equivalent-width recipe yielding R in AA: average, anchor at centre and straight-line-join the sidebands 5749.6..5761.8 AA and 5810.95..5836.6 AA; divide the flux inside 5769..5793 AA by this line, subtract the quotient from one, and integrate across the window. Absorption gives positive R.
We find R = -1.0 AA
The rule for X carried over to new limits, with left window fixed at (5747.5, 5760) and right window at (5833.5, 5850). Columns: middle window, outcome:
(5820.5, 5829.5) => -0.005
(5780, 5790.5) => -0.023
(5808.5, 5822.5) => -0.012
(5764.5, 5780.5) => -0.045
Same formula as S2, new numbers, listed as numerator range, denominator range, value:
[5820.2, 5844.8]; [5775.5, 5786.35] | 1.04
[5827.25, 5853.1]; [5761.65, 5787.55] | 1.03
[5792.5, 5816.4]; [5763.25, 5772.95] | 1.01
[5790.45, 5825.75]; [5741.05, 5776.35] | 1.03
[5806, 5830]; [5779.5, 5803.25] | 1.01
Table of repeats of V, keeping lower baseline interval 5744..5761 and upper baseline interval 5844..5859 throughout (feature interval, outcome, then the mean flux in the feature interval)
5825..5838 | -0.04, 21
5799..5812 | -0.06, 21.3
